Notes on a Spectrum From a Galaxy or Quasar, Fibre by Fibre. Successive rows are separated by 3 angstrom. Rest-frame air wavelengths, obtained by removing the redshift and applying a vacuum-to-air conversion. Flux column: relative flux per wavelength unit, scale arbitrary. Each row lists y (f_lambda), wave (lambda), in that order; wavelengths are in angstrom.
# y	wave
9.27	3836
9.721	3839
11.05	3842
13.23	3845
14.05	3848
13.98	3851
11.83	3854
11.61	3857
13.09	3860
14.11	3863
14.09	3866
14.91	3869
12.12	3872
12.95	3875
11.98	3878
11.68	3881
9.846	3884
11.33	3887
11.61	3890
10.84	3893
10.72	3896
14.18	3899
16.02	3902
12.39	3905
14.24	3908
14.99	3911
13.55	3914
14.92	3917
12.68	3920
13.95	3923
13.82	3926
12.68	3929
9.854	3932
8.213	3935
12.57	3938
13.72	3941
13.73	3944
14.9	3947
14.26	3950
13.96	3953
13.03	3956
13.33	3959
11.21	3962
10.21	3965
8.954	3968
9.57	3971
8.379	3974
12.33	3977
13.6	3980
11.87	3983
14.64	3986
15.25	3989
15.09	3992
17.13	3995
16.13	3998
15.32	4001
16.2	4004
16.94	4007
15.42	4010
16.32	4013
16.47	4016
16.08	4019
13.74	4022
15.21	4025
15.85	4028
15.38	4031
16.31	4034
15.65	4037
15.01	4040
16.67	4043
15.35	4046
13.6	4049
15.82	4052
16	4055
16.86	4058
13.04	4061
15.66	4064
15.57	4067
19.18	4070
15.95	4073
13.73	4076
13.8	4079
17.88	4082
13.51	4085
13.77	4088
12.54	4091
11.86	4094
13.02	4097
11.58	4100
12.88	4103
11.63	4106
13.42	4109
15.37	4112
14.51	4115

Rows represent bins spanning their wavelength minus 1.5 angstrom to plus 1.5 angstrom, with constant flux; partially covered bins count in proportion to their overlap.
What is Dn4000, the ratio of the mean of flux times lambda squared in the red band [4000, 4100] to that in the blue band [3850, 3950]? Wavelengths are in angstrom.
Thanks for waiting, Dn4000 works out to 1.3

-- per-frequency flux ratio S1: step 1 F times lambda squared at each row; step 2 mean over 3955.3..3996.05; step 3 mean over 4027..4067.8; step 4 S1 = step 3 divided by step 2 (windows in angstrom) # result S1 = 1.29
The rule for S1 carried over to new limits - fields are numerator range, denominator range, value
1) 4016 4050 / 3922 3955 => 1.26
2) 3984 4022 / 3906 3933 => 1.22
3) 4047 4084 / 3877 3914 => 1.35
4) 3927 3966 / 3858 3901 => 1.04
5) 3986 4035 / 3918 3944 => 1.33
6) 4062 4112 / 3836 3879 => 1.25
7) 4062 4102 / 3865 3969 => 1.24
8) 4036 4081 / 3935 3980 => 1.35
